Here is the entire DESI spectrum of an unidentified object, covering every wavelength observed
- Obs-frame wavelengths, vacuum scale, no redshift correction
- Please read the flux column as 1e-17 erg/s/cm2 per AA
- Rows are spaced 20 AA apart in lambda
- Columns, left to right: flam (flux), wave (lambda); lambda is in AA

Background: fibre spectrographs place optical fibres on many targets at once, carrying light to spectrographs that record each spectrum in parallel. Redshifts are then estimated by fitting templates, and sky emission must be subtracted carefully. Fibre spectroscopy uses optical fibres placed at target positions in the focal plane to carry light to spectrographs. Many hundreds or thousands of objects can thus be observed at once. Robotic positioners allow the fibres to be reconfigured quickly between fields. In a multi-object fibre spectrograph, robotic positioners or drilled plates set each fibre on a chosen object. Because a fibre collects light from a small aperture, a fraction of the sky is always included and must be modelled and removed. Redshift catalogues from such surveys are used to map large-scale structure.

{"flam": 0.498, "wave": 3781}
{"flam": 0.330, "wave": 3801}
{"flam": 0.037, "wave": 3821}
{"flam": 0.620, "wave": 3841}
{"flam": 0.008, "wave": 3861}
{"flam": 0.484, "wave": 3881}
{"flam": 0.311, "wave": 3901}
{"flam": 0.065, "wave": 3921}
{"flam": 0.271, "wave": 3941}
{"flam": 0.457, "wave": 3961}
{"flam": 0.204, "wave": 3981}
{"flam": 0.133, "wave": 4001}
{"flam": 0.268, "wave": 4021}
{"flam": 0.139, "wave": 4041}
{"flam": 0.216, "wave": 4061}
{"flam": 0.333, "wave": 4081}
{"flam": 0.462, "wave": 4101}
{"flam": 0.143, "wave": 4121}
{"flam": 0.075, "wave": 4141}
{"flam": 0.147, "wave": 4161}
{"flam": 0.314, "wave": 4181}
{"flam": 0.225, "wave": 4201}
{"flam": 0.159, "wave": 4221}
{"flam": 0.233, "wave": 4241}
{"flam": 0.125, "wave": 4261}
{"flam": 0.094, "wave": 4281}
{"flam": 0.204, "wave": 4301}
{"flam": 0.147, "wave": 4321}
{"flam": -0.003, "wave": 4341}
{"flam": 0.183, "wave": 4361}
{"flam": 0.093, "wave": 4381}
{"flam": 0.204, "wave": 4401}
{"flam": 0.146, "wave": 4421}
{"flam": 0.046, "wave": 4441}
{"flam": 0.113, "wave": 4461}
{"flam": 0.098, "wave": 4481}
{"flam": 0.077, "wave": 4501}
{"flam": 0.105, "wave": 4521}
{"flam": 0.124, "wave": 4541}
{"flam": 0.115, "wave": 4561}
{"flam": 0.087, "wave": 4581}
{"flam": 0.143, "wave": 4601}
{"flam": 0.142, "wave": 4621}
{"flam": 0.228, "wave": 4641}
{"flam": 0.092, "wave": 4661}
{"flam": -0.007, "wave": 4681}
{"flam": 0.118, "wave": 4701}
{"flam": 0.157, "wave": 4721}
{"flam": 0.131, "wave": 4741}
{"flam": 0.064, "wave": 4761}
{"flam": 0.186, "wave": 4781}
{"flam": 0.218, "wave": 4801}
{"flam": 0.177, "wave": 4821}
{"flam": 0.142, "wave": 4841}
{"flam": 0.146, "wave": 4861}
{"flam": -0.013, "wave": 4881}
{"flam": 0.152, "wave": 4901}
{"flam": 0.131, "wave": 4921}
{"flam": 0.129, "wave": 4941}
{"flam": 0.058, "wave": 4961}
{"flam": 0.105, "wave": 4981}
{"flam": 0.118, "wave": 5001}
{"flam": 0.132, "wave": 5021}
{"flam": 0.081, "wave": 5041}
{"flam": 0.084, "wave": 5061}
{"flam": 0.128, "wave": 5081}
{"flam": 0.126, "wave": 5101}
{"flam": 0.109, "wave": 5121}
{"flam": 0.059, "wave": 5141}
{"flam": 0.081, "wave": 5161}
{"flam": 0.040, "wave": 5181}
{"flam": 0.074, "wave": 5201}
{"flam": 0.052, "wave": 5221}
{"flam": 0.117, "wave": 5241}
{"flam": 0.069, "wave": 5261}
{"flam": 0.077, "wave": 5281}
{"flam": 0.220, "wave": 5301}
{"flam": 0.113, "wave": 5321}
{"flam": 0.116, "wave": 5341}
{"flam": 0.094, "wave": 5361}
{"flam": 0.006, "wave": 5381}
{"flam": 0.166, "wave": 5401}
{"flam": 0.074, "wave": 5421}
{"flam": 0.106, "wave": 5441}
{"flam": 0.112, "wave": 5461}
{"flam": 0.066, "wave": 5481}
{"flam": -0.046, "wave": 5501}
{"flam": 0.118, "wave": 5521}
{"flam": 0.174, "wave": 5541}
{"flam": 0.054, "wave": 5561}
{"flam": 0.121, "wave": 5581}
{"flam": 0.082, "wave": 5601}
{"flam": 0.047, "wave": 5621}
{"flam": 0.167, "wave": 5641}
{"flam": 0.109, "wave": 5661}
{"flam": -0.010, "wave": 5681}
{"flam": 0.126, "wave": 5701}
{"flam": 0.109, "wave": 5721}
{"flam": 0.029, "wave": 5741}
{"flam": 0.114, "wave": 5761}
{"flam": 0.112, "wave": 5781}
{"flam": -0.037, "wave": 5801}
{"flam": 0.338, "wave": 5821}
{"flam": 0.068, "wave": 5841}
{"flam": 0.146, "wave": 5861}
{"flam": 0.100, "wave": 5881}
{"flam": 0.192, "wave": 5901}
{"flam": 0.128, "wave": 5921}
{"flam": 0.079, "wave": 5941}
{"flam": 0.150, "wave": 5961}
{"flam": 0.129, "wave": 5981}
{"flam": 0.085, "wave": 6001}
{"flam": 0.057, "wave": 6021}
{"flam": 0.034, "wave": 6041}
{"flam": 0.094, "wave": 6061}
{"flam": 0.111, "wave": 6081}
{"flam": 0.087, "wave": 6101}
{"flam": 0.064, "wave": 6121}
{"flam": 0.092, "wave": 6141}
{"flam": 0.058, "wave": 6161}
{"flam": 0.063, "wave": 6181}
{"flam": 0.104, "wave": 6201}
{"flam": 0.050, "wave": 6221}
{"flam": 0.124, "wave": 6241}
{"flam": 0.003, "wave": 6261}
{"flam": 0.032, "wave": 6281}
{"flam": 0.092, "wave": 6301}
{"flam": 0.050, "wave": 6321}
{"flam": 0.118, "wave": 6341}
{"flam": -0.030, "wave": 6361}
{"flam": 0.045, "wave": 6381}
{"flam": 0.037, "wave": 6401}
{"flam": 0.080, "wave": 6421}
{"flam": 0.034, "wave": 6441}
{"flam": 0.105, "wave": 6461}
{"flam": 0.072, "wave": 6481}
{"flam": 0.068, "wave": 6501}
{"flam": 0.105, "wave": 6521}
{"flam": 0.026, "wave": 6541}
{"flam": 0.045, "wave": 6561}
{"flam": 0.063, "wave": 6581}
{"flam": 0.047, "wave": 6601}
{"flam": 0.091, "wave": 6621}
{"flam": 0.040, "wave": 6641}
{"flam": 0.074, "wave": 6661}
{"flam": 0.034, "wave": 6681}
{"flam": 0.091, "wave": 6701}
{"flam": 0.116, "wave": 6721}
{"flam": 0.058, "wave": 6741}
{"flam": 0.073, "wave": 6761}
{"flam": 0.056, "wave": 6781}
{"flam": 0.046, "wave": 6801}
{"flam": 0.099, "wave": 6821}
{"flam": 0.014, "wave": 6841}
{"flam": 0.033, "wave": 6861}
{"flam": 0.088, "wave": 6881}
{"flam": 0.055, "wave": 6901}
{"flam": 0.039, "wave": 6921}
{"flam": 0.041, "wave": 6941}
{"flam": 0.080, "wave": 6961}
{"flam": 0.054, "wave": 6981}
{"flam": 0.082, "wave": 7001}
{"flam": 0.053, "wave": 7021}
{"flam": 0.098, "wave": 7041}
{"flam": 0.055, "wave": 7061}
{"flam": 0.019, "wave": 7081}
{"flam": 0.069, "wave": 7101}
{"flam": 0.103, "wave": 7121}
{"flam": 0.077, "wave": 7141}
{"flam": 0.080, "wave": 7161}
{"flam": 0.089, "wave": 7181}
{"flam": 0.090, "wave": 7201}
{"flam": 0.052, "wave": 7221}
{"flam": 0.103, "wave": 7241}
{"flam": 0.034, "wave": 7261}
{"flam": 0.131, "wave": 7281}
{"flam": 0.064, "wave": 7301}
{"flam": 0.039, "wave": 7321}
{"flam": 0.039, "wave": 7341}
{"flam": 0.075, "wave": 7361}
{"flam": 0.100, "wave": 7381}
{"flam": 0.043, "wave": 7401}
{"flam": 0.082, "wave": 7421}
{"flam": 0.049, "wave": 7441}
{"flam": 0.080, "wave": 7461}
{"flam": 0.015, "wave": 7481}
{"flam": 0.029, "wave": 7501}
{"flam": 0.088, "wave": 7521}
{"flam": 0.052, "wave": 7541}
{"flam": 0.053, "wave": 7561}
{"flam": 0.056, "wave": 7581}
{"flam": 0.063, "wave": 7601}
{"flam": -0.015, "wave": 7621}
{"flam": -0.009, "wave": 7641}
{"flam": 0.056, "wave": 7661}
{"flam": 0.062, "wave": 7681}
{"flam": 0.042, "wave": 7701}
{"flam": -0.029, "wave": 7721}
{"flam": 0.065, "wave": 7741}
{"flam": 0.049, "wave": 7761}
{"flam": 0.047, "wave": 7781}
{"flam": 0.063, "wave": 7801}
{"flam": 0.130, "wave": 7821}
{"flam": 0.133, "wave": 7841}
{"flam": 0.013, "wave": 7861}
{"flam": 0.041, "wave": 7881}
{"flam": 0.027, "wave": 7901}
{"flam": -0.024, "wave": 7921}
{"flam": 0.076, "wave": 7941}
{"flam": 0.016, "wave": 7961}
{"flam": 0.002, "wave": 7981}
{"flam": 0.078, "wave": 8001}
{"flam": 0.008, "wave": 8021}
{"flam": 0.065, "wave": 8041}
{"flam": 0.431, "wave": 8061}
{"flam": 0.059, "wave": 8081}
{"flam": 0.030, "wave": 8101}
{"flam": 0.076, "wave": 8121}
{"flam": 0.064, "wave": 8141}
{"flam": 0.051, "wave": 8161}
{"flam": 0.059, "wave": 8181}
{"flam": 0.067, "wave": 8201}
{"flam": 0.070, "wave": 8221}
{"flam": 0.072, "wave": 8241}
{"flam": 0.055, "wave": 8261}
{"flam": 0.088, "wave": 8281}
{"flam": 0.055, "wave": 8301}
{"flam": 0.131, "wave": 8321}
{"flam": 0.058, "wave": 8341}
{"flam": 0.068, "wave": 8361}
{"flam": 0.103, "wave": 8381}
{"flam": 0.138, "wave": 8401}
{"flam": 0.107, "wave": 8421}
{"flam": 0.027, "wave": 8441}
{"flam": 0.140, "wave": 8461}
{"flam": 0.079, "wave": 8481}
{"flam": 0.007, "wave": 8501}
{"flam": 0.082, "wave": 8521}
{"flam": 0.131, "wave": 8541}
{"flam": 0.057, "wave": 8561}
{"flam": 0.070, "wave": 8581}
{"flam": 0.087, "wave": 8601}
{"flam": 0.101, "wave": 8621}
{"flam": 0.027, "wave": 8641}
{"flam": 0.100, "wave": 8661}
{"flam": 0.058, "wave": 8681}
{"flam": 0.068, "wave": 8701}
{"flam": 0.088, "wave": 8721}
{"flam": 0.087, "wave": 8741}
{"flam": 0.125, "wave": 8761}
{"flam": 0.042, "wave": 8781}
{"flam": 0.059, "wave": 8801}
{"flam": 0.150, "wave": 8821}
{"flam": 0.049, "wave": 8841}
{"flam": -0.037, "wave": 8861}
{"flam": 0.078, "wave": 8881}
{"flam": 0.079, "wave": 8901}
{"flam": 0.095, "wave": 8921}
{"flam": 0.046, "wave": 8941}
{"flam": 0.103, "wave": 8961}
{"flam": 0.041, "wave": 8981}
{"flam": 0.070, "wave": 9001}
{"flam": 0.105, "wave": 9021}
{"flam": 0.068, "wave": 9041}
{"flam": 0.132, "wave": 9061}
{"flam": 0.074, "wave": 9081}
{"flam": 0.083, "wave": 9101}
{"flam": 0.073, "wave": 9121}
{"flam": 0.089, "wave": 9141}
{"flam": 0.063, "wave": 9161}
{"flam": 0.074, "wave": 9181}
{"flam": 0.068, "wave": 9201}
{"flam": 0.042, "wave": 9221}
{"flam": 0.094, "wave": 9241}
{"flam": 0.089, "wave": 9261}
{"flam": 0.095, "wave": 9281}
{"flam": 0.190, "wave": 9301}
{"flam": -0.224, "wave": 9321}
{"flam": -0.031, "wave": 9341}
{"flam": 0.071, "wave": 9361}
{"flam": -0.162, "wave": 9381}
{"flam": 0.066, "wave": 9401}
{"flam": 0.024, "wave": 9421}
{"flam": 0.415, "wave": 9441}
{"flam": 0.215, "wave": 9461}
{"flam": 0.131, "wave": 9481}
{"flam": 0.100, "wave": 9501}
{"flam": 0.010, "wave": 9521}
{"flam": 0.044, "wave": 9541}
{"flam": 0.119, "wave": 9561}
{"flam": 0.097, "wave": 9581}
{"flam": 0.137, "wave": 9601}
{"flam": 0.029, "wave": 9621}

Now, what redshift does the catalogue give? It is 1.16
